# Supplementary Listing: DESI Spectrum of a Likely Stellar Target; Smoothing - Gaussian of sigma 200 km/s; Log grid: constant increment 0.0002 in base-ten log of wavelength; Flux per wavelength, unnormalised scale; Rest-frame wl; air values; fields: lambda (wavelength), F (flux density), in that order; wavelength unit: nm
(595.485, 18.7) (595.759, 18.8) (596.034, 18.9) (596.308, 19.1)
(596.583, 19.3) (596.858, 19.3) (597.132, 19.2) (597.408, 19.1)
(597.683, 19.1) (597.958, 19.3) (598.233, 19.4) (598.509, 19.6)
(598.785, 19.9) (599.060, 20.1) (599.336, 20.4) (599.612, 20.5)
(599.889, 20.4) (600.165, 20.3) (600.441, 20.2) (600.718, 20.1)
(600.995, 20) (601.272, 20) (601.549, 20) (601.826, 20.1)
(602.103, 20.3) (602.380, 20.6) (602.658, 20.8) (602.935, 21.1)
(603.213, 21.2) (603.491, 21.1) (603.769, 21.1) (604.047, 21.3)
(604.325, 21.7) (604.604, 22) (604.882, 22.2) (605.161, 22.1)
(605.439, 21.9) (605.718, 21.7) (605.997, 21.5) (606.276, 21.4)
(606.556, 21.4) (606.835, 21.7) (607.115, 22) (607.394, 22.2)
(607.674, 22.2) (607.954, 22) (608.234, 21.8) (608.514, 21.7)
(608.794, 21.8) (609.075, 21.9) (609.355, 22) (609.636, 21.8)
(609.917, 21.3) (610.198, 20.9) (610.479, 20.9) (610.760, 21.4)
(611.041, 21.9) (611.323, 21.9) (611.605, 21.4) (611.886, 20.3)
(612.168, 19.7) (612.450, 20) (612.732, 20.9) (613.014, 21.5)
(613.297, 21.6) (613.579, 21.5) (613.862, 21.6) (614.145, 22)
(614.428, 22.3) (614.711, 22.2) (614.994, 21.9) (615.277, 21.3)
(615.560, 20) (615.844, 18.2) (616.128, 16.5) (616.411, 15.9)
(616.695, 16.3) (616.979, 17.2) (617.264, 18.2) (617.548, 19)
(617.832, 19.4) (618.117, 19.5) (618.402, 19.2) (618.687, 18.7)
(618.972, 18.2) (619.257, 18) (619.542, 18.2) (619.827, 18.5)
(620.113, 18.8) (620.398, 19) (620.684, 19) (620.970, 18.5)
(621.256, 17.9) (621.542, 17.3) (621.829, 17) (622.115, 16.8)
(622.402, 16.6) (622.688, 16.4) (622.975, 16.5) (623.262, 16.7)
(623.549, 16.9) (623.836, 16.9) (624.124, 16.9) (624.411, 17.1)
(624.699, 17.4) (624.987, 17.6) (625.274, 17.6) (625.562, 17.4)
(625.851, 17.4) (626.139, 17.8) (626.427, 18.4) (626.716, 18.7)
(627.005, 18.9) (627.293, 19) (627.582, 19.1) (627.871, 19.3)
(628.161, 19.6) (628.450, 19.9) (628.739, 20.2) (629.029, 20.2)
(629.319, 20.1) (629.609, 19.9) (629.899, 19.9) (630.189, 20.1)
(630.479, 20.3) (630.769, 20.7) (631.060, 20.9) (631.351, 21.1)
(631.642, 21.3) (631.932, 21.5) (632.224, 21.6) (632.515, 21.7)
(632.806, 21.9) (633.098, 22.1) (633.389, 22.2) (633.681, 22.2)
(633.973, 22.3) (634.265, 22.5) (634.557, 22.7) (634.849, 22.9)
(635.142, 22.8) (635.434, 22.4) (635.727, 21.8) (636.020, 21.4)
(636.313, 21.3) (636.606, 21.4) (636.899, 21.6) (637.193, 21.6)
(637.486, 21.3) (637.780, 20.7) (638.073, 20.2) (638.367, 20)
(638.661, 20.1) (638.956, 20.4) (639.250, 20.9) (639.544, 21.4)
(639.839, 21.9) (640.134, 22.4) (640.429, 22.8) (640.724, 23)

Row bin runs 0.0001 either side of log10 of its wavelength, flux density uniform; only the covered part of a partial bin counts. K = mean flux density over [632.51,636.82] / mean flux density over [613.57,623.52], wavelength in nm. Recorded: 1.2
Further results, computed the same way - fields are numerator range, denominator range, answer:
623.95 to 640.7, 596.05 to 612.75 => 0.98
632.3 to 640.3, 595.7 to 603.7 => 1.08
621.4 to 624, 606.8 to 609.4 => 0.77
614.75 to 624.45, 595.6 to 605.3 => 0.89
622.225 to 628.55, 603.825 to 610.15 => 0.82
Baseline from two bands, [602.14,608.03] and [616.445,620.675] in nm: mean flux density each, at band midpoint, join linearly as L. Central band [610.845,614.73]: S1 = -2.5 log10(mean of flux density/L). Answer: -0.08 mag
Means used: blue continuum 21.6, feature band 21.3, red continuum 18.4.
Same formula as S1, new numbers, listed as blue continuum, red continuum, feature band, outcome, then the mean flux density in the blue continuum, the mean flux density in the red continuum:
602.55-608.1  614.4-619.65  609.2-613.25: -0.047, 21.6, 18.9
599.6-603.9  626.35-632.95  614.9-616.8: 0.100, 20.5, 20.2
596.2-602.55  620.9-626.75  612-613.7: -0.134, 19.8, 17.3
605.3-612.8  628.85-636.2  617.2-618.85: 0.131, 21.5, 21.5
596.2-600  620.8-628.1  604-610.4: -0.151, 19.6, 17.6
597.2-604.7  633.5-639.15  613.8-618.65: 0.079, 20.3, 21.6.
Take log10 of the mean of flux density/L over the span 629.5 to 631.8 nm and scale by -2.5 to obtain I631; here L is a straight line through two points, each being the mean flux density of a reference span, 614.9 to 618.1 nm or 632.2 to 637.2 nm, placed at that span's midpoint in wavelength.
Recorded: 0.04 mag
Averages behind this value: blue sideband 18.5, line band 20.5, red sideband 22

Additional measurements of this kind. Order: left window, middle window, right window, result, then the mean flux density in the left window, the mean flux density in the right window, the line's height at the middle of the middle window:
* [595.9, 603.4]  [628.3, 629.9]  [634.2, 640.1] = 0.06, 19.9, 21.5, 21.1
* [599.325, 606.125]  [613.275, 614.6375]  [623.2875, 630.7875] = -0.10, 20.9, 18.7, 19.9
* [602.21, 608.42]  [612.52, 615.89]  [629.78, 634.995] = 0.01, 21.6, 21.6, 21.6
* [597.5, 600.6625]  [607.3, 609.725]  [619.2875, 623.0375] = -0.16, 19.9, 17.8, 19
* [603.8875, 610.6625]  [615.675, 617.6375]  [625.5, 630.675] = 0.19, 21.7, 19.3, 20.6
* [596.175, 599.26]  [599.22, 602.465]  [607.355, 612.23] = -0.01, 19.4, 21.5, 20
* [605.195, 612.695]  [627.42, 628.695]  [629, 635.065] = 0.10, 21.5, 21.4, 21.4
